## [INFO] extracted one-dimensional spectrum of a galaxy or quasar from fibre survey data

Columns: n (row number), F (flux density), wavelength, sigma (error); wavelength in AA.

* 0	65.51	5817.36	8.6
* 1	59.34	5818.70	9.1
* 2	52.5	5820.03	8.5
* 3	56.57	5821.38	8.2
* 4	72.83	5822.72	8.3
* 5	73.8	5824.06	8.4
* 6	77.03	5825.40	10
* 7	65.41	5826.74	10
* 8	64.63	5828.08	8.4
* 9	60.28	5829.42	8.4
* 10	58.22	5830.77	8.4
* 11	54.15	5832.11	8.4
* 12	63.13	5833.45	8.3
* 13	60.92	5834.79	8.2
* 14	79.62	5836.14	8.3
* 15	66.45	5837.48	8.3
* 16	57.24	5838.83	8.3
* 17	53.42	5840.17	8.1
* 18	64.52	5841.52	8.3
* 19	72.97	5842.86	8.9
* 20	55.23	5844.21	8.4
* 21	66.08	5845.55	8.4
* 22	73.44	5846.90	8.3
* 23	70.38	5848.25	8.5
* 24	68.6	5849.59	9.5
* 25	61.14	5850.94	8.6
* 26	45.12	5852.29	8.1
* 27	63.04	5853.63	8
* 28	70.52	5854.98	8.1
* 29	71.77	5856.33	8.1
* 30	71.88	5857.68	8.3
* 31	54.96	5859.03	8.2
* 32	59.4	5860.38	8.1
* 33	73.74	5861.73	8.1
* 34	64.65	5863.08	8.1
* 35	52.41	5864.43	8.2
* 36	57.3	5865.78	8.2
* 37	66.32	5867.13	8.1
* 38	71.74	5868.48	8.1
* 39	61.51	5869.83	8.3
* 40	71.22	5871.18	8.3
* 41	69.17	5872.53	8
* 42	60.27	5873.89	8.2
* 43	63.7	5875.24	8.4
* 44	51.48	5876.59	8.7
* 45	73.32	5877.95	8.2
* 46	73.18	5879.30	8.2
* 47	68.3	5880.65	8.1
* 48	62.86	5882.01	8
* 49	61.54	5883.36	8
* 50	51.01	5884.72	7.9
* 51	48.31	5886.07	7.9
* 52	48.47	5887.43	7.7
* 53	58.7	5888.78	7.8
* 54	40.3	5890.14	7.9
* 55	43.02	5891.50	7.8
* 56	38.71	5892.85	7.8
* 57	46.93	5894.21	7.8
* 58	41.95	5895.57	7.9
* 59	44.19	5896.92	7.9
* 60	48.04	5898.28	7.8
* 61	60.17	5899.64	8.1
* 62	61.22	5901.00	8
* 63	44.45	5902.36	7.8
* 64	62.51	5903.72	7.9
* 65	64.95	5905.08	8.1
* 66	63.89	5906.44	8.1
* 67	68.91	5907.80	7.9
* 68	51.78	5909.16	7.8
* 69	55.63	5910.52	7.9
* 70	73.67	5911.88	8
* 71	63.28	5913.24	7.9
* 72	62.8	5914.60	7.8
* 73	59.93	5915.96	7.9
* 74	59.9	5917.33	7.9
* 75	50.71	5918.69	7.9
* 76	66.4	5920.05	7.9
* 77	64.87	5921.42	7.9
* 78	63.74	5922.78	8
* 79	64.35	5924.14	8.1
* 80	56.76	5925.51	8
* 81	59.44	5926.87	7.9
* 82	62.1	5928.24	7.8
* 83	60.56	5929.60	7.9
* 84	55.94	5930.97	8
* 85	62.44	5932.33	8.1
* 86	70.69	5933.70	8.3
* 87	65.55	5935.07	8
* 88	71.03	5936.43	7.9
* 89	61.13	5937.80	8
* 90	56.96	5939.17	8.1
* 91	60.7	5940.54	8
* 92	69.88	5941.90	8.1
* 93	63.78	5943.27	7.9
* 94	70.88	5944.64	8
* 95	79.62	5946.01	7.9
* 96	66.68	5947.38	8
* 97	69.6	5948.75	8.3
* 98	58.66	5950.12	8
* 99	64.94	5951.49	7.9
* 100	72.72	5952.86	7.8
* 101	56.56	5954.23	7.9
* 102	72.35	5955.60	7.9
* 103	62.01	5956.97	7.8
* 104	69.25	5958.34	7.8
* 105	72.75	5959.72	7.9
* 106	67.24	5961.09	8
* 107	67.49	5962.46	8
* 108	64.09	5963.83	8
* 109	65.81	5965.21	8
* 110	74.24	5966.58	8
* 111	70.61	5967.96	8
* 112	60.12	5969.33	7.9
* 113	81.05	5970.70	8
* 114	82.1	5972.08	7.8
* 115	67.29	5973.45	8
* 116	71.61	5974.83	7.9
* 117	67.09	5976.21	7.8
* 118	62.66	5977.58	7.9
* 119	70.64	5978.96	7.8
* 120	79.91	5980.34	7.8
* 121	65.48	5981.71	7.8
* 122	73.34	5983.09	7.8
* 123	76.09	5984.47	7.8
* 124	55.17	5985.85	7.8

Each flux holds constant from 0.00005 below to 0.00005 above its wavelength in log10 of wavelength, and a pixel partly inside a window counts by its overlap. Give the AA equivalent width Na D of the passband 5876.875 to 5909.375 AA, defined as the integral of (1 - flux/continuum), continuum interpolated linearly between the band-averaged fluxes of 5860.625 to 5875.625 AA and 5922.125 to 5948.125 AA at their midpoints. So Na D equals 4.6 AA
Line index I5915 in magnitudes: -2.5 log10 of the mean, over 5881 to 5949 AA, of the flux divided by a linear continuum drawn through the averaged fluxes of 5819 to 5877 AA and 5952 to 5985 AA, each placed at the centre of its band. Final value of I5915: 0.14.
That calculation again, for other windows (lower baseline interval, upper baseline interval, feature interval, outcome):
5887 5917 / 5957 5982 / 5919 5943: -0.029 mag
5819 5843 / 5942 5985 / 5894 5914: 0.172 mag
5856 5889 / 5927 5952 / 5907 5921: 0.046 mag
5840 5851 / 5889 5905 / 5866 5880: -0.159 mag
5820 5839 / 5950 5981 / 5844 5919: 0.111 mag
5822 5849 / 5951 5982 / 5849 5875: 0.039 mag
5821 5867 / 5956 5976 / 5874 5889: 0.099 mag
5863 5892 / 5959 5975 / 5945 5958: 0.021 mag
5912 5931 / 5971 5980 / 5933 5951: -0.025 mag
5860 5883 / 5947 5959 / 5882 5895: 0.301 mag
